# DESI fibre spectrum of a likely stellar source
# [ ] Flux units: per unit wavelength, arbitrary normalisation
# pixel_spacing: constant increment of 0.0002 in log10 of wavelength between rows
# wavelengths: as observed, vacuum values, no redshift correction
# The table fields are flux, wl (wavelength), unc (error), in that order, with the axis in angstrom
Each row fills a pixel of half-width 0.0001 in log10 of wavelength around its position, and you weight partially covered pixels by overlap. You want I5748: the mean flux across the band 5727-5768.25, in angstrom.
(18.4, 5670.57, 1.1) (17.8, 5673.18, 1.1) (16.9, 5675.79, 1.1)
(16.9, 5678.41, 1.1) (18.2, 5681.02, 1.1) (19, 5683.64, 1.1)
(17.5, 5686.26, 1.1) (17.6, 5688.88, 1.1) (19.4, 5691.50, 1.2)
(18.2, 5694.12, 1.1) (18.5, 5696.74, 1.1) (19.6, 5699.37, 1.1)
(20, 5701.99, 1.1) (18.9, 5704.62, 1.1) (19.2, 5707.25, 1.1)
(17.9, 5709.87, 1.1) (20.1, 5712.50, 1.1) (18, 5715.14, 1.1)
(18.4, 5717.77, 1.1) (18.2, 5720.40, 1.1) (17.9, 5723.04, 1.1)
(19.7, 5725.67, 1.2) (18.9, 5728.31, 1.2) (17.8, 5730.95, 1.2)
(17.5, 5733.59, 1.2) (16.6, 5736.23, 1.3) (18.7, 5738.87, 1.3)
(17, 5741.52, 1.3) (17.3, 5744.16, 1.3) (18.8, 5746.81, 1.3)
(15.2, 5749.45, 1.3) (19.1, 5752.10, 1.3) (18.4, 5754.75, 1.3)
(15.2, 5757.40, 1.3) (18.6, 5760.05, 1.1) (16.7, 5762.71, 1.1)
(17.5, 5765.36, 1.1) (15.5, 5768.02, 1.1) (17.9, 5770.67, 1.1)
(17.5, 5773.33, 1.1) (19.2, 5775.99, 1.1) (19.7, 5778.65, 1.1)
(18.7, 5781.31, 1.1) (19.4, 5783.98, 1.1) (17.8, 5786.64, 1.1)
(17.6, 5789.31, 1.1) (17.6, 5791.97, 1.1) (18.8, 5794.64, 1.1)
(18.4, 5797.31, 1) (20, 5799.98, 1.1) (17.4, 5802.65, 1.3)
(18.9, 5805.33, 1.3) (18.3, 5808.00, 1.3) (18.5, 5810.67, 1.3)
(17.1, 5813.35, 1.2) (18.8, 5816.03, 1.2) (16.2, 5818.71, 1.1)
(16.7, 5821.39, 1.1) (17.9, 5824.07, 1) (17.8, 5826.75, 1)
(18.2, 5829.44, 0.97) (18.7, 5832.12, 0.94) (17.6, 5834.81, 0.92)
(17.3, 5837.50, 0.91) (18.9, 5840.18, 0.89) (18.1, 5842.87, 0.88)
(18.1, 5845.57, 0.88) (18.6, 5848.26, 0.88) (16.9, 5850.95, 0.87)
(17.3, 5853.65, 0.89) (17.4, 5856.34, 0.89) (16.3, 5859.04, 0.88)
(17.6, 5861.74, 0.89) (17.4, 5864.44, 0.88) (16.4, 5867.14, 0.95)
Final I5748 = 17.5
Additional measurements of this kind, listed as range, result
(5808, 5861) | 17.7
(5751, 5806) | 18.1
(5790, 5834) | 18.1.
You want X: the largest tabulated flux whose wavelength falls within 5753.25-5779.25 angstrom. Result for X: 19.7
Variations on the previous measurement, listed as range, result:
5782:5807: 20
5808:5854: 18.9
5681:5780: 20.1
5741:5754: 19.1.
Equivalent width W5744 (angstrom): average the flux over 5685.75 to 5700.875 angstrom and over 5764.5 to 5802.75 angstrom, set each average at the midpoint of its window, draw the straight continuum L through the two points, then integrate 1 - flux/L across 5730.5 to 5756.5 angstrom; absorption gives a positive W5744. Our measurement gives 1.1 angstrom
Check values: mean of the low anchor 18.5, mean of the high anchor 18.2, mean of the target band 17.6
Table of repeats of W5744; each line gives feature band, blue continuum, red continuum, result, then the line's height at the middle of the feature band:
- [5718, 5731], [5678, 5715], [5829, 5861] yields 0.0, 18.5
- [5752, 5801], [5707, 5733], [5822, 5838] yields 0.4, 18.2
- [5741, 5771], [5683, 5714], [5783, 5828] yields 1.9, 18.4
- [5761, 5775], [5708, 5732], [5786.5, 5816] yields 1.0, 18.4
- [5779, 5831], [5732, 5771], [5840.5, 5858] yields -1.7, 17.6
